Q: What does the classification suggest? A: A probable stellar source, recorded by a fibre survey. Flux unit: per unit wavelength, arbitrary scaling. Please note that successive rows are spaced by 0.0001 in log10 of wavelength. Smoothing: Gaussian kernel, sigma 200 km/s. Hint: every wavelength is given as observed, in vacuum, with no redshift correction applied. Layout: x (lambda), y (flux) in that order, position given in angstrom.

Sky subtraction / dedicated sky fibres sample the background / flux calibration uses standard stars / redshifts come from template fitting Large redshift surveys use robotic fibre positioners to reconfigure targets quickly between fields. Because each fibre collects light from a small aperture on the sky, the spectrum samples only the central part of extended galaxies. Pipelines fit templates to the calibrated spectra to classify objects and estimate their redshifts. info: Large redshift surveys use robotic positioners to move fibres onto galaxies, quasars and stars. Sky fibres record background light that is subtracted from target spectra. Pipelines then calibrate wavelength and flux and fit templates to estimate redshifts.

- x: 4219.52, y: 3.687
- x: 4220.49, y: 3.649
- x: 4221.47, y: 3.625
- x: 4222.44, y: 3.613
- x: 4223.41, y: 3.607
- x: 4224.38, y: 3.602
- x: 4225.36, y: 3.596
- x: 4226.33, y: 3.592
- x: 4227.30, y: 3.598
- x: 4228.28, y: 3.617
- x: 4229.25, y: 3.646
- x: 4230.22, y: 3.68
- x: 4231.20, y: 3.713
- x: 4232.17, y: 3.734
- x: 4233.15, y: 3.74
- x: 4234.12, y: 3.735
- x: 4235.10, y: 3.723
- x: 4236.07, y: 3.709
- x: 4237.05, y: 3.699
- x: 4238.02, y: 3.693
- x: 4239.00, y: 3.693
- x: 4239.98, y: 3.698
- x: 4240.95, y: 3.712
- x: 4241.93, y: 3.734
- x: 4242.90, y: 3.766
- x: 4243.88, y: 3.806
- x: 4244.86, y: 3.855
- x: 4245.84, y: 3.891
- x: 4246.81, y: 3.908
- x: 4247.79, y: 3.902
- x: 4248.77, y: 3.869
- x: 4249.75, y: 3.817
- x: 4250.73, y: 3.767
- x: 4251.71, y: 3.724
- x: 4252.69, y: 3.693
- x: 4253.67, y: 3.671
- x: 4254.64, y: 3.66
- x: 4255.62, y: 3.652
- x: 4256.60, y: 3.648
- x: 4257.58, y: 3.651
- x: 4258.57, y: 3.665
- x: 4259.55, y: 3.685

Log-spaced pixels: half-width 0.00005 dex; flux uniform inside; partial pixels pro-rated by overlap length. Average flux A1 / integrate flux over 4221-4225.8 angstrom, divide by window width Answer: 3.61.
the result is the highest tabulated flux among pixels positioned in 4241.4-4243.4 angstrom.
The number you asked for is 3.766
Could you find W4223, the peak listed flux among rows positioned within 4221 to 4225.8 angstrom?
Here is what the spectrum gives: 3.625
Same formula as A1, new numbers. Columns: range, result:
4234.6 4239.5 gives 3.7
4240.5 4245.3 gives 3.77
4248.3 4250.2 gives 3.84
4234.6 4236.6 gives 3.71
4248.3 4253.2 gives 3.77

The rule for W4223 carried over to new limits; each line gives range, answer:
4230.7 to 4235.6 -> 3.74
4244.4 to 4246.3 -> 3.891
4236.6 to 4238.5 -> 3.699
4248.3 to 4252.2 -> 3.869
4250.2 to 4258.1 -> 3.767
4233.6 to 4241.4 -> 3.735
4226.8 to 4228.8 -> 3.617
